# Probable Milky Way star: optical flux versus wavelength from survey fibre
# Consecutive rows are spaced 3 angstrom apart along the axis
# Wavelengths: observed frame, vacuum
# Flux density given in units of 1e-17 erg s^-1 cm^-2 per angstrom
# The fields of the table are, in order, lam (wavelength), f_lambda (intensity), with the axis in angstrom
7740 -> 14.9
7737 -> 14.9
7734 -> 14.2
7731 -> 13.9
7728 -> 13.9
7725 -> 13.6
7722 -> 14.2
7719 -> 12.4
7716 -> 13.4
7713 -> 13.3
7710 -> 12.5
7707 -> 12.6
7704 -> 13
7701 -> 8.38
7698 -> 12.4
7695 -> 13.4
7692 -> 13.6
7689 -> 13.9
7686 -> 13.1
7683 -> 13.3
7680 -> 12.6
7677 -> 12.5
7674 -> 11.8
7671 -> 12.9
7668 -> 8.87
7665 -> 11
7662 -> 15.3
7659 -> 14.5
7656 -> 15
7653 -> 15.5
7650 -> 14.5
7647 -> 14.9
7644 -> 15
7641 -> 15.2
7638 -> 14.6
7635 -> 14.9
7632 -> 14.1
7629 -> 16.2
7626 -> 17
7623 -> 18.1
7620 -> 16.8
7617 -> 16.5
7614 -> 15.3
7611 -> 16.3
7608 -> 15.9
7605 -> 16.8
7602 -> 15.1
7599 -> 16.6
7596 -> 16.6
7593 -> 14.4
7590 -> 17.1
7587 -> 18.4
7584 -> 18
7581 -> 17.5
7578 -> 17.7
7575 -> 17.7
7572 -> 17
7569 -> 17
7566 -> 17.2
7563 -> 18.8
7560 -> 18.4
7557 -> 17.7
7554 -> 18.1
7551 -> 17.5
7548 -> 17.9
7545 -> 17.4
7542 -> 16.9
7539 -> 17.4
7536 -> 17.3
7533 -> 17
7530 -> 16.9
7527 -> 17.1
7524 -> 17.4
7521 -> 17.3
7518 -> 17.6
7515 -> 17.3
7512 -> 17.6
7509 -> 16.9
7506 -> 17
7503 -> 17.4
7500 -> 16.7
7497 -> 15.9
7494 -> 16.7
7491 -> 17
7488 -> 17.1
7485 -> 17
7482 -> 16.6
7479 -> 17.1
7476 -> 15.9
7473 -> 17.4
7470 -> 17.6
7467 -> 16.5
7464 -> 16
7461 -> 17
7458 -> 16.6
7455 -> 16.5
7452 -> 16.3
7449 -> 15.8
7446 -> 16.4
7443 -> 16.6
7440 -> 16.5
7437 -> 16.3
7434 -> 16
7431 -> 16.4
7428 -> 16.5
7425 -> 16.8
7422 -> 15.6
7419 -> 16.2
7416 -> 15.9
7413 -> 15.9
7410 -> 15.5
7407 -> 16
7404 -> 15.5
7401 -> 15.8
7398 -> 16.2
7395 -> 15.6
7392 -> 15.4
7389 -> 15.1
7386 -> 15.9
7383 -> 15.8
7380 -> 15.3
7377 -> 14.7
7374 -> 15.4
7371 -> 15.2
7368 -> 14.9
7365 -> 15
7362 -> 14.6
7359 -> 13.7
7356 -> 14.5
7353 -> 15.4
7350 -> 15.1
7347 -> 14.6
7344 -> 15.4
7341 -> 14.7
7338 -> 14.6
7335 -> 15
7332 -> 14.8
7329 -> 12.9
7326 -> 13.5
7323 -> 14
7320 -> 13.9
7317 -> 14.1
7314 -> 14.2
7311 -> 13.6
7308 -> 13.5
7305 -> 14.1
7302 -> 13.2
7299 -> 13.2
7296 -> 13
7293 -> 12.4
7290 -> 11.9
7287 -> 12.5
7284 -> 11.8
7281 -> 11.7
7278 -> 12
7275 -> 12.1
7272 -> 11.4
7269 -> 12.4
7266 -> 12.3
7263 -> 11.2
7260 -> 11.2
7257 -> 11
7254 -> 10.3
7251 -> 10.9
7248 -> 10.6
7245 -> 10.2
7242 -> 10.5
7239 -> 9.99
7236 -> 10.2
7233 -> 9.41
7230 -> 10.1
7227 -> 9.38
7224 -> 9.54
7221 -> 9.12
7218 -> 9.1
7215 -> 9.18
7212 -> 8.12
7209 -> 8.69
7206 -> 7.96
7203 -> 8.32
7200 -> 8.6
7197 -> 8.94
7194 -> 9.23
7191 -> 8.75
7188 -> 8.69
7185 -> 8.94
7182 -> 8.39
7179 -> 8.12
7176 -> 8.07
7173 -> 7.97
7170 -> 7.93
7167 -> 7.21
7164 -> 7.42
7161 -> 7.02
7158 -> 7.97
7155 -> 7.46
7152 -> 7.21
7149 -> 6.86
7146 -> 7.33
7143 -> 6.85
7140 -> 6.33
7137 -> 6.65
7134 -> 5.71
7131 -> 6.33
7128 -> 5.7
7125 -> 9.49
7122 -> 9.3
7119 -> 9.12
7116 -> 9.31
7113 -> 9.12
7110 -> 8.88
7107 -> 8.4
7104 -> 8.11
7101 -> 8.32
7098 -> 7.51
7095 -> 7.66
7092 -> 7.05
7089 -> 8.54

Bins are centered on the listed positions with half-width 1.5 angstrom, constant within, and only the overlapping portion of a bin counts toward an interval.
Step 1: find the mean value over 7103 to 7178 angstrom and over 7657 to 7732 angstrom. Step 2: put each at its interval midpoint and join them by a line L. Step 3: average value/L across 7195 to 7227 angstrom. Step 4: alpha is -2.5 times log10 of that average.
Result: -0.06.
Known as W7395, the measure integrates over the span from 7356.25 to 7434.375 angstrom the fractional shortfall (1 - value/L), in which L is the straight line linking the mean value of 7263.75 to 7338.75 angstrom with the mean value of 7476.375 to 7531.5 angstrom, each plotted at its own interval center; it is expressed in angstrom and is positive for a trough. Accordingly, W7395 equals -3.3 angstrom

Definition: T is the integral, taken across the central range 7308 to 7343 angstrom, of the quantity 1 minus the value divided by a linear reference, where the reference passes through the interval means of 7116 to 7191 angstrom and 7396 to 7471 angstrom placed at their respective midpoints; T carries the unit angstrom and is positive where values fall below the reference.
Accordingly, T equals -3.2 angstrom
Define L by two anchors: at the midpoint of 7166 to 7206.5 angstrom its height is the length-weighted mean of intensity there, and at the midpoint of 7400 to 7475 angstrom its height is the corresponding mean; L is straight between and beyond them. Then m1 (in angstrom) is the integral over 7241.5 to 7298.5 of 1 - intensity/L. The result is -2.9 angstrom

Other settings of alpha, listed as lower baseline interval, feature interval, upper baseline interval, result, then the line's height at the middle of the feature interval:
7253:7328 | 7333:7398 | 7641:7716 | -0.19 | 12.7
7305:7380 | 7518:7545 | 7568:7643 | -0.09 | 15.9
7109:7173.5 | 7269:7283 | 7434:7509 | -0.05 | 11.3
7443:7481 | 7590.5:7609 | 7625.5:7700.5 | -0.09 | 14.6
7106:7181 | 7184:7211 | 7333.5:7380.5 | 0.10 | 9.49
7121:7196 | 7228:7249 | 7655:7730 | -0.20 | 8.42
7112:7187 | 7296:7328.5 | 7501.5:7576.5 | -0.16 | 11.7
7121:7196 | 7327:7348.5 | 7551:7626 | -0.25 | 11.6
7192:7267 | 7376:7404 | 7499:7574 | -0.13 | 13.7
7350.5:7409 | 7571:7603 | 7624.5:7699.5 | -0.19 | 14.2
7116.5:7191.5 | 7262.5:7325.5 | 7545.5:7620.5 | -0.19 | 10.7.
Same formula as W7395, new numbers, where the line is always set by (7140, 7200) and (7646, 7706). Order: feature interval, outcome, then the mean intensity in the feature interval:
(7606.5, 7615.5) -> -2.5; 15.8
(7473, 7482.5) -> -4.9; 16.7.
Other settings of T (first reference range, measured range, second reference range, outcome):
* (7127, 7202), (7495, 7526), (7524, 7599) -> -1.9 angstrom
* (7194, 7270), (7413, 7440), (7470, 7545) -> -2.3 angstrom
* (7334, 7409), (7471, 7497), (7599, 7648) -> -2.3 angstrom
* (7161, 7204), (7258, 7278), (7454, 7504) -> -1.9 angstrom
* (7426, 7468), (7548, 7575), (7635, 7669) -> -4.6 angstrom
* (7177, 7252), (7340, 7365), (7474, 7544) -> -3.7 angstrom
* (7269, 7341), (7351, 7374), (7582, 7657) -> -1.8 angstrom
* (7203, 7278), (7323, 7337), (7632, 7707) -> -4.1 angstrom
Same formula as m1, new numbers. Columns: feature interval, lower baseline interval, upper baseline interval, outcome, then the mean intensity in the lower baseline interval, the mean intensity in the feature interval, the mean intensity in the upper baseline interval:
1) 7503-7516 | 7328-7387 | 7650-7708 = -3.1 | 14.9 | 17.2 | 12.9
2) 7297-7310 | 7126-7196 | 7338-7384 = -0.7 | 7.51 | 13.5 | 14.9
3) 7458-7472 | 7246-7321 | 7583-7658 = -2.5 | 12.3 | 16.8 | 15.9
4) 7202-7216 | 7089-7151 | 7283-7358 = 2.7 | 7.72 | 8.43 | 13.8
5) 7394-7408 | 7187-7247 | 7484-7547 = -1.7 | 9.22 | 15.8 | 17.1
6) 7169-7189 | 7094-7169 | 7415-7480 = 1.5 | 7.65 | 8.3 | 16.4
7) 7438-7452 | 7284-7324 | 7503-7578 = -0.5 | 13.3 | 16.3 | 17.4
